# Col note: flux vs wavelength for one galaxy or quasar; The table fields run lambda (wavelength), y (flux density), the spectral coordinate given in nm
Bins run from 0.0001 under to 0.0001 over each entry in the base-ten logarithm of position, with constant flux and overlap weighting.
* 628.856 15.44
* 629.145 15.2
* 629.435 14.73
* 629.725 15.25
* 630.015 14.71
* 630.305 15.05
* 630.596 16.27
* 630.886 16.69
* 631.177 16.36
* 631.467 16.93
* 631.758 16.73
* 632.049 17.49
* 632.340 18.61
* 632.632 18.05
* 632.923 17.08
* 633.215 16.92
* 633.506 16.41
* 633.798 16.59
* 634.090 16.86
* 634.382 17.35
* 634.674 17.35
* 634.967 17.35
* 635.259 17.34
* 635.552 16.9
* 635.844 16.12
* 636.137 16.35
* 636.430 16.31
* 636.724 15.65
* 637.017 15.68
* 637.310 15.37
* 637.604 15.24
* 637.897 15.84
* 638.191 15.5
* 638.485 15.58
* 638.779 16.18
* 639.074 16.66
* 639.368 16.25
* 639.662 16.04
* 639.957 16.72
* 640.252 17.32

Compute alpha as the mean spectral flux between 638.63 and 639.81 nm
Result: 16.3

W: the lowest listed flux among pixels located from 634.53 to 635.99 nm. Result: 16.12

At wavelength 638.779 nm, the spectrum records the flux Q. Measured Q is 16.18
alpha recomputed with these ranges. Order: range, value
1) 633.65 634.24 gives 16.7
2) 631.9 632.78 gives 18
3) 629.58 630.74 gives 15.3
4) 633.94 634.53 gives 17.1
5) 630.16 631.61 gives 16.3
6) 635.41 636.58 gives 16.4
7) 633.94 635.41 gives 17.2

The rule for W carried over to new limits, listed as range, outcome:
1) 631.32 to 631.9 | 16.73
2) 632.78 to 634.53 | 16.41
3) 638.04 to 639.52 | 15.5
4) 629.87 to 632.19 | 14.71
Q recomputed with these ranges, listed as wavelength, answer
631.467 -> 16.93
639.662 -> 16.04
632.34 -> 18.61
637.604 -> 15.24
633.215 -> 16.92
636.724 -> 15.65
